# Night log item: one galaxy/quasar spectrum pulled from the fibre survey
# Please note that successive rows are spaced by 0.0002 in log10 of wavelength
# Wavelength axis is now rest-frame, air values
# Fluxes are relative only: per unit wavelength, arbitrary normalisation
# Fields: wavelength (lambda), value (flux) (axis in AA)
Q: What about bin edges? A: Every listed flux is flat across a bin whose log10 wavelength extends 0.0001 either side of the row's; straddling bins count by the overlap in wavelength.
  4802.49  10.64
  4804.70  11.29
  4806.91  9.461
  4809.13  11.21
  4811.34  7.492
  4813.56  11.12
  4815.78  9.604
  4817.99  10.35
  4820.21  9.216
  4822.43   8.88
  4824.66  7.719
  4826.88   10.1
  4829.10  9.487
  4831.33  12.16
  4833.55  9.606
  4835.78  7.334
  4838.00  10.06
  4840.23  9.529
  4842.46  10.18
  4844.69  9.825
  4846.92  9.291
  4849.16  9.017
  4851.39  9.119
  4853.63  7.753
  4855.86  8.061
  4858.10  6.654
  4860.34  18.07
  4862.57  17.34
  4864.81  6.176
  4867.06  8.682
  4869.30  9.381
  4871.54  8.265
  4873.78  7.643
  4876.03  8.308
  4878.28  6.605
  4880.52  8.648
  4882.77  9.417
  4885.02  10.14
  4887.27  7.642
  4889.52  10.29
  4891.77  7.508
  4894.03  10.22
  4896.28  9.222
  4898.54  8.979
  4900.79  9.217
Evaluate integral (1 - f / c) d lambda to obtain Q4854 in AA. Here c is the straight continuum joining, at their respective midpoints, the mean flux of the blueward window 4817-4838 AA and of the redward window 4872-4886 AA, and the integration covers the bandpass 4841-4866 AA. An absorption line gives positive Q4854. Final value -3.36 AA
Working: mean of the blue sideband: 9.46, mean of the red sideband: 8.43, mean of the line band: 10.1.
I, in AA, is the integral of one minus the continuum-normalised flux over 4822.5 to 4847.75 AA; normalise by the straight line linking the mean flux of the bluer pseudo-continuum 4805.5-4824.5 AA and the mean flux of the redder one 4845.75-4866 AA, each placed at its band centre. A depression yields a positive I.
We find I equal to 0.8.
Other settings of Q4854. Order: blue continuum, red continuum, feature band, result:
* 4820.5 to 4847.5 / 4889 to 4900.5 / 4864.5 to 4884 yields 2.26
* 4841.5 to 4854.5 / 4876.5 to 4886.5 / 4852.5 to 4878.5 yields -1.71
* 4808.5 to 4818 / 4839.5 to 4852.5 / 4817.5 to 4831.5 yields 0.31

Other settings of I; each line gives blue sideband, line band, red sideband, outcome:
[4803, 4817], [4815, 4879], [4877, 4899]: 0.1 AA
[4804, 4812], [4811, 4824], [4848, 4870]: 0.6 AA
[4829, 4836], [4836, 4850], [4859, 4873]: 1.1 AA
